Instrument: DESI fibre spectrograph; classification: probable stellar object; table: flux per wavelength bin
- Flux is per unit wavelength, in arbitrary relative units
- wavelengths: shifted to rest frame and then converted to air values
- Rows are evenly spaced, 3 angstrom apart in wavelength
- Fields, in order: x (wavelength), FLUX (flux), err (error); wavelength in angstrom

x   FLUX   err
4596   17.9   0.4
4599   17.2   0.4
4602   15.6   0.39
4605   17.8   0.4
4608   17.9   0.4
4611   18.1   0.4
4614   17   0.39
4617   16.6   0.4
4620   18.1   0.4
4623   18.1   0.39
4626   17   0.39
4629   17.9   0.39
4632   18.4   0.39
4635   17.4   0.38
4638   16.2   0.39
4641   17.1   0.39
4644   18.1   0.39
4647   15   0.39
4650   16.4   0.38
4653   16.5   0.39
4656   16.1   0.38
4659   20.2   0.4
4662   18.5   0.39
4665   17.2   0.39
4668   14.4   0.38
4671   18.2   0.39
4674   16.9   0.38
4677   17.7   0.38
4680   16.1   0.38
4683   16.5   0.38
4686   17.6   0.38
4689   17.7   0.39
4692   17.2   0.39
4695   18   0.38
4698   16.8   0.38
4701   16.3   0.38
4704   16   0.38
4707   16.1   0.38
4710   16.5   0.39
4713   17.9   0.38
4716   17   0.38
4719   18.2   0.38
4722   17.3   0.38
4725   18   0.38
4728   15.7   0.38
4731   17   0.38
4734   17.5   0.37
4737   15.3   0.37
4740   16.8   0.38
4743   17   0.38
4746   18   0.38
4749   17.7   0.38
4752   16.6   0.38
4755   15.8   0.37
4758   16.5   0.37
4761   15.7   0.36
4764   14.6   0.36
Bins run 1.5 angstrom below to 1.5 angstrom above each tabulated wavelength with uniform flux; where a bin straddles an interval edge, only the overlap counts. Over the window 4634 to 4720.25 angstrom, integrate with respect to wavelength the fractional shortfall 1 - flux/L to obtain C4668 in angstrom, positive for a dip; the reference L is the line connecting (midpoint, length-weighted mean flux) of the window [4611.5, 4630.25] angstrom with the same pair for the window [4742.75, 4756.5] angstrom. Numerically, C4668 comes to 1.3 angstrom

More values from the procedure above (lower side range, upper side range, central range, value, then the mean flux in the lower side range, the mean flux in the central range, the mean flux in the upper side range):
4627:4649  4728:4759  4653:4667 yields -0.5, 17.1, 17.7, 16.8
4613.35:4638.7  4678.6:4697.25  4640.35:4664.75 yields 0.1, 17.5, 17.2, 17.2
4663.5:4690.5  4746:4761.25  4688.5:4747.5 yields -0.8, 16.9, 17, 16.7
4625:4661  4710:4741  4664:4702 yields 0.3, 17.2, 17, 17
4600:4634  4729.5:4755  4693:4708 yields 0.4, 17.5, 16.7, 16.9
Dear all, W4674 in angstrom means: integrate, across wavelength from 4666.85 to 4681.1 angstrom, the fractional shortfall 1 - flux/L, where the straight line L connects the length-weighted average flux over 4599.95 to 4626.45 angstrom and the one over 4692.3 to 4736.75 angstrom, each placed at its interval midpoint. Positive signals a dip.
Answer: 0.33 angstrom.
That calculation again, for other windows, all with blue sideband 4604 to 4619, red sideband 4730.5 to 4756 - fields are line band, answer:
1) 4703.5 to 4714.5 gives 0.23 angstrom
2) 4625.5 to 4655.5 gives 0.67 angstrom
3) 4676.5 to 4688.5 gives 0.13 angstrom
